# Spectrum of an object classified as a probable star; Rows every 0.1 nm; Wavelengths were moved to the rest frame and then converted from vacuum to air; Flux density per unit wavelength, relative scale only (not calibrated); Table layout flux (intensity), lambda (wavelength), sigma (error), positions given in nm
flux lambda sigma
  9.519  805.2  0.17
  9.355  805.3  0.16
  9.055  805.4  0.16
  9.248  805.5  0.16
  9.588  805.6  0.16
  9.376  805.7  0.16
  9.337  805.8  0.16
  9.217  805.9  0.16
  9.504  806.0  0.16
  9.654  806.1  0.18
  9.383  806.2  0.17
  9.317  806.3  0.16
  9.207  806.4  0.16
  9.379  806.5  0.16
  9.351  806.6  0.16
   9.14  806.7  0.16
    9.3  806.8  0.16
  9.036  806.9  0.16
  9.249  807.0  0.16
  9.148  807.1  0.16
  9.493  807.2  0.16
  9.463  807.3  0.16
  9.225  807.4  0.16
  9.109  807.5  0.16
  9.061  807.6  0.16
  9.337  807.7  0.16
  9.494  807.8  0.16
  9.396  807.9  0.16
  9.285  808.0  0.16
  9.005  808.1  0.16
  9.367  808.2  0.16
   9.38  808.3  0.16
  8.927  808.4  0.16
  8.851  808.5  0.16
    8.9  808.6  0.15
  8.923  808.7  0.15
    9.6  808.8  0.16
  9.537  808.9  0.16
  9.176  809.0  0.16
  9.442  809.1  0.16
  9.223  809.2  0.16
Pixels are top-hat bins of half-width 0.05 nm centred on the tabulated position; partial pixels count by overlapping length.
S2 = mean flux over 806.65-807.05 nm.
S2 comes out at 9.18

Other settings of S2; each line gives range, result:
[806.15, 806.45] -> 9.3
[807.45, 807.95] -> 9.28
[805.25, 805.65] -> 9.31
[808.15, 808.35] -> 9.37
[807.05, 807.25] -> 9.32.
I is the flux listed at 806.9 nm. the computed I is 9.036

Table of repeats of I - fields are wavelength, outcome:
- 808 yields 9.285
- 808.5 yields 8.851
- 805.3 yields 9.355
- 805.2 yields 9.519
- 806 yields 9.504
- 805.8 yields 9.337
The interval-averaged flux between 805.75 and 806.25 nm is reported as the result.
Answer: 9.42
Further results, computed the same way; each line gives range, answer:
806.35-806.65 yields 9.31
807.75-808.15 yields 9.29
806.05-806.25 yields 9.52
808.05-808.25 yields 9.19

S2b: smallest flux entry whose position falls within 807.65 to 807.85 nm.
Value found 9.337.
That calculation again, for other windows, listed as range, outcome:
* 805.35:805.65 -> 9.055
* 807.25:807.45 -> 9.225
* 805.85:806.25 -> 9.217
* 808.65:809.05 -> 8.923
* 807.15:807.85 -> 9.061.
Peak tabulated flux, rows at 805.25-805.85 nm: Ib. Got 9.588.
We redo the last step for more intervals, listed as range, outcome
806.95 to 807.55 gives 9.493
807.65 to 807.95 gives 9.494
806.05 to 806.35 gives 9.654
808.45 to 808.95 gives 9.6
